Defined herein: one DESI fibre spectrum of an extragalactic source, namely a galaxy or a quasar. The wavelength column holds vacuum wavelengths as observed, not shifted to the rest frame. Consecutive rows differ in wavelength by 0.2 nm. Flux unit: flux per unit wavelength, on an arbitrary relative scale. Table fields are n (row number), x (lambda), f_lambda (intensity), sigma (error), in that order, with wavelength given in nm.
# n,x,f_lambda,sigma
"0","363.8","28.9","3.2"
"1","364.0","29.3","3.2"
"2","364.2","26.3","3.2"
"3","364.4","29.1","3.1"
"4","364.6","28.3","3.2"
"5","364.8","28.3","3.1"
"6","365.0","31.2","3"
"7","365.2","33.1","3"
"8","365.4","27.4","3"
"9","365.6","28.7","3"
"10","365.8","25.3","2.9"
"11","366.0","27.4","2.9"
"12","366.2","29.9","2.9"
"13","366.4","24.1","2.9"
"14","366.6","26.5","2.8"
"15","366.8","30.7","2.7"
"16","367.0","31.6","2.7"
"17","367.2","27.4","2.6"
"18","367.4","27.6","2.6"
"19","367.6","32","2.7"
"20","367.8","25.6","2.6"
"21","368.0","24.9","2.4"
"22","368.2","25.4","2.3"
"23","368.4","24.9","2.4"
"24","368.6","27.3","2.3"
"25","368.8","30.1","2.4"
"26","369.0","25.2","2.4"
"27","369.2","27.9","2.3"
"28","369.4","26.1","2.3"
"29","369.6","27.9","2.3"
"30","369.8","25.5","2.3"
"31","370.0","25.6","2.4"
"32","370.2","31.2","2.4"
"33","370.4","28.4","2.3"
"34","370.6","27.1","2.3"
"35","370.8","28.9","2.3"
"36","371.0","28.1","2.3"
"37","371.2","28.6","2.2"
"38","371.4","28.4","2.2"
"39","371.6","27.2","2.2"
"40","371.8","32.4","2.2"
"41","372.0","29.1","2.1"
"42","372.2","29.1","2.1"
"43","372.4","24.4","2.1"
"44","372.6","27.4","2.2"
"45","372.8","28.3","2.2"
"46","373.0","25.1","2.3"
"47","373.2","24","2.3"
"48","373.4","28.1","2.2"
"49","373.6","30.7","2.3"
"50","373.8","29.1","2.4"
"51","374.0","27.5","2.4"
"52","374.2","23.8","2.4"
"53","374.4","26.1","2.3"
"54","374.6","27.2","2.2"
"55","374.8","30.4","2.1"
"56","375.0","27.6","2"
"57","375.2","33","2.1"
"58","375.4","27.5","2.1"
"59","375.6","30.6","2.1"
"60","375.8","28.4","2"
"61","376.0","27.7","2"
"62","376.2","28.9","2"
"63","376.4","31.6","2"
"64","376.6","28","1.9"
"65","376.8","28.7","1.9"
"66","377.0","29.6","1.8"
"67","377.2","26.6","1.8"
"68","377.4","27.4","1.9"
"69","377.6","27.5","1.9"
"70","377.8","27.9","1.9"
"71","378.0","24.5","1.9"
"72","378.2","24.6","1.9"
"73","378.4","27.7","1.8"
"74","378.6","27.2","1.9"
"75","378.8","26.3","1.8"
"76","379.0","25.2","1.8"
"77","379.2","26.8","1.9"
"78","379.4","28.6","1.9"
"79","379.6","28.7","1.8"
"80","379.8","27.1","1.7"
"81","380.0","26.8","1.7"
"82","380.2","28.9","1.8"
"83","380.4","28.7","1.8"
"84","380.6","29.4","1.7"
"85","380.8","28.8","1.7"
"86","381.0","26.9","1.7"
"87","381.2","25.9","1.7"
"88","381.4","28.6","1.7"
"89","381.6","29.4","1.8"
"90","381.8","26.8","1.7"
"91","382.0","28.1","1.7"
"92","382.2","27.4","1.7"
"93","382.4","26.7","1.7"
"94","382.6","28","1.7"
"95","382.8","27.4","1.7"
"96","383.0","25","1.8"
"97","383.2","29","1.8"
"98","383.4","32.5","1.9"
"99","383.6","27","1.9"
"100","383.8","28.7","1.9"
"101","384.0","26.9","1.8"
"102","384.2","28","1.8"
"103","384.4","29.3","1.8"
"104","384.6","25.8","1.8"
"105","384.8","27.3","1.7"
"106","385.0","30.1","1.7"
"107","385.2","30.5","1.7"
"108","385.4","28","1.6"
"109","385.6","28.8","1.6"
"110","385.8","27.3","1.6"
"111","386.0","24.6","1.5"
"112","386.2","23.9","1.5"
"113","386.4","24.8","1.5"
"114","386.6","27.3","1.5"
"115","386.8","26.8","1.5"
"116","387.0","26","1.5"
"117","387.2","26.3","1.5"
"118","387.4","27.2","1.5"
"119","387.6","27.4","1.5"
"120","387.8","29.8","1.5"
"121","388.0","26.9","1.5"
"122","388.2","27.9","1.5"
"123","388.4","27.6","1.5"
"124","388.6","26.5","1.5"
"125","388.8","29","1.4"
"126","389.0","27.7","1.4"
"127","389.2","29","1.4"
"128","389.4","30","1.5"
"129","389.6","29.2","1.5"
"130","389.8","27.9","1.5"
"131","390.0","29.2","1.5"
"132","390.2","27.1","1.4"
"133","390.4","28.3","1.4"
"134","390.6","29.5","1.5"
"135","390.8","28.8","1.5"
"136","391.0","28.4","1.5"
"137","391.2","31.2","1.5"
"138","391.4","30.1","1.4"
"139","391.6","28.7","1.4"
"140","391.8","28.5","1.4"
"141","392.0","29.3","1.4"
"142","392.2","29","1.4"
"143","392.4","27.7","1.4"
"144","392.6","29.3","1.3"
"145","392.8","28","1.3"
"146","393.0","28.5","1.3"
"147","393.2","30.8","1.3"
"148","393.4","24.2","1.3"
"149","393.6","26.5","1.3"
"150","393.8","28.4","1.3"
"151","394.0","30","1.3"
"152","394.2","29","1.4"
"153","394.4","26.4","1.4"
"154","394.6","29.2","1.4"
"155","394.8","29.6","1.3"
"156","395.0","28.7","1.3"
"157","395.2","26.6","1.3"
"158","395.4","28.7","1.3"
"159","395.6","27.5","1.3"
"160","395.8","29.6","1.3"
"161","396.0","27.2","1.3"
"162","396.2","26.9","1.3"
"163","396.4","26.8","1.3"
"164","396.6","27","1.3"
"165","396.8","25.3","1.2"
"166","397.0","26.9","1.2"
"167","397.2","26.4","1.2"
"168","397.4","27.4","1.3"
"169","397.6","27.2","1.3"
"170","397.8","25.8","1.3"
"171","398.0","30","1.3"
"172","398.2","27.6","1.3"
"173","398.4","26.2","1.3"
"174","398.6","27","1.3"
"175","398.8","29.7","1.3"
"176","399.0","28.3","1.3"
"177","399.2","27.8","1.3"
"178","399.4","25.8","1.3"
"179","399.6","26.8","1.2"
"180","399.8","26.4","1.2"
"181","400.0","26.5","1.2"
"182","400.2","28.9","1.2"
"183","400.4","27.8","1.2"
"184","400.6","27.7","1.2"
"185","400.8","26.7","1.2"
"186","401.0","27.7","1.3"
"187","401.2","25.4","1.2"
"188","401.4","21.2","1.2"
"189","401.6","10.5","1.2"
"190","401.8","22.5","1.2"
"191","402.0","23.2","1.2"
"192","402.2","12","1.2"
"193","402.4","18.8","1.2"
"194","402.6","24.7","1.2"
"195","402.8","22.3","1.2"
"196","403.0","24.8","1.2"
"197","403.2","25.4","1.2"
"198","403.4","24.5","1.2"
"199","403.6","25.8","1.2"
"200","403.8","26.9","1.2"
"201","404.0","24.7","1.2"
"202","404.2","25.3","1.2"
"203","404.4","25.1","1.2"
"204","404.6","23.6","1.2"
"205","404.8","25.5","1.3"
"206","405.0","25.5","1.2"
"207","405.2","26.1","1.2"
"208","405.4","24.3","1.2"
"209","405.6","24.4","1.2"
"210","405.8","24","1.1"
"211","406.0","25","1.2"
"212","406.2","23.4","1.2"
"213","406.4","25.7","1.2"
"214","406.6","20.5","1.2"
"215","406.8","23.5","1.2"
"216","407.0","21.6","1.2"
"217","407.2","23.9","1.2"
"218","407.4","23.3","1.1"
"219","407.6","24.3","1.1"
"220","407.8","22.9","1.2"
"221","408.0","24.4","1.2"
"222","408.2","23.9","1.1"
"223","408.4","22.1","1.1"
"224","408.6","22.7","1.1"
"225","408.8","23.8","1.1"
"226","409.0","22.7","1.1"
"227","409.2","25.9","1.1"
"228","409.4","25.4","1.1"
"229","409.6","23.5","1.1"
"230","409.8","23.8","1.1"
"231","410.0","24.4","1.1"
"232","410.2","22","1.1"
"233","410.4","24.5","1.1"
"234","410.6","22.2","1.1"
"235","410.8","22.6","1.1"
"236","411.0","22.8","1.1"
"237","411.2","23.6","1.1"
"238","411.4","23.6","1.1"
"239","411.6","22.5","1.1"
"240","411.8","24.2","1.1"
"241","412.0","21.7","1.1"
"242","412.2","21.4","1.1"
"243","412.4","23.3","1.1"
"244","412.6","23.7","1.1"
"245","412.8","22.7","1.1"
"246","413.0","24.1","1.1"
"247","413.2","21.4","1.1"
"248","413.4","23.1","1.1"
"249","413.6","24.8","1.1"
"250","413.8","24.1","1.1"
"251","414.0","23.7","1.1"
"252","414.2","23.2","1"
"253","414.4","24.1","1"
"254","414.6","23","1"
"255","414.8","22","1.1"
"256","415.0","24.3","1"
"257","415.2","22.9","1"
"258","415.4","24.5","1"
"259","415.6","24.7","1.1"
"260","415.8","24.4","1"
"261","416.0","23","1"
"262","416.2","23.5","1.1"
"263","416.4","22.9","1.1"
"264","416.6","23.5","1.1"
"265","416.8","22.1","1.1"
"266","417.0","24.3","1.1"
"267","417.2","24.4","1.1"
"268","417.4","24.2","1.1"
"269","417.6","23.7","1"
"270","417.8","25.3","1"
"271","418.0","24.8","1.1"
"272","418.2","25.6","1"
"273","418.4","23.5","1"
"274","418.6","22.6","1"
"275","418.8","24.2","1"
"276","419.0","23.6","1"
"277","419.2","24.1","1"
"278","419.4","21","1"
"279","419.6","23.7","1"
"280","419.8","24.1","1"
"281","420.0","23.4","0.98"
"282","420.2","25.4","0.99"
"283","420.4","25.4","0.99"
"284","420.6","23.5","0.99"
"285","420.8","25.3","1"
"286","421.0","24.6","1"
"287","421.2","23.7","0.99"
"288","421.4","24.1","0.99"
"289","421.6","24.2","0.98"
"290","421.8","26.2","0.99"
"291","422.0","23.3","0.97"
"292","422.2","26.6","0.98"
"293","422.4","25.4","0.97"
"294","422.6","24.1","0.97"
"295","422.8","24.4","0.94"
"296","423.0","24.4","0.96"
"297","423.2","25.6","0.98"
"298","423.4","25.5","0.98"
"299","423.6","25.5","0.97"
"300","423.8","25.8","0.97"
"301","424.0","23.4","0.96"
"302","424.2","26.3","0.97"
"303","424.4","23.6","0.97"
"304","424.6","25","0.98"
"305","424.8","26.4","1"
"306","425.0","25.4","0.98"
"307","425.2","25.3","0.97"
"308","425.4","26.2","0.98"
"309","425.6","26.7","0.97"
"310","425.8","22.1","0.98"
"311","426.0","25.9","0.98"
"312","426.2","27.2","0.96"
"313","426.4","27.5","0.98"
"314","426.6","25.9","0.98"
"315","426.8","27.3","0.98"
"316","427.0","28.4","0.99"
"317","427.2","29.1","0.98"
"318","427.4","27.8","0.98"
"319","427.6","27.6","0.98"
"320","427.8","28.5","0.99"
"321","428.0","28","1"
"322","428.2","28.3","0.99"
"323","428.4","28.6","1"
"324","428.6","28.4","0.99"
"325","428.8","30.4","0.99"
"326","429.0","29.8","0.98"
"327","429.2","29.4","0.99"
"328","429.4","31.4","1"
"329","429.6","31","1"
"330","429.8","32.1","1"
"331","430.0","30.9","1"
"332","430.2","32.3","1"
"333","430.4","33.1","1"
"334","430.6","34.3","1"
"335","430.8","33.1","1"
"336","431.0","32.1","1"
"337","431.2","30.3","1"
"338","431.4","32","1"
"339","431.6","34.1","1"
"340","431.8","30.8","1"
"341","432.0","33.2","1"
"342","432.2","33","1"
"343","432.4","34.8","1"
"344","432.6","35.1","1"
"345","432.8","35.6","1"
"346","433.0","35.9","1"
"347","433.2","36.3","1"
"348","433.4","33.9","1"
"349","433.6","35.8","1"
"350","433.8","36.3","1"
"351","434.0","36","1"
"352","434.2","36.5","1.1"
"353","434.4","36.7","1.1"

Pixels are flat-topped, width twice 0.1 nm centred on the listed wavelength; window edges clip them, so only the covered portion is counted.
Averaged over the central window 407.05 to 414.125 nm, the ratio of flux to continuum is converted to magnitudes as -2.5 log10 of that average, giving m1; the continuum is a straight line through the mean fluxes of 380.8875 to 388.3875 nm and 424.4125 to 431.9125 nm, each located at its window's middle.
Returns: 0.21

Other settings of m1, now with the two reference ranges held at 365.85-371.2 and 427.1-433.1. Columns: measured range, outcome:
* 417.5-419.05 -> 0.26 mag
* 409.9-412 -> 0.29 mag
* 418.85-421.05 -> 0.27 mag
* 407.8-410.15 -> 0.25 mag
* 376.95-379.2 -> 0.06 mag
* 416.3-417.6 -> 0.28 mag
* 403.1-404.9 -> 0.18 mag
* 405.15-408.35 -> 0.25 mag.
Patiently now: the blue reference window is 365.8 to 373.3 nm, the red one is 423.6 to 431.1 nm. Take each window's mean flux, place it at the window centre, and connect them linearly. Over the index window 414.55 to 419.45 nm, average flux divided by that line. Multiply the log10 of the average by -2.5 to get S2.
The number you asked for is 0.18 mag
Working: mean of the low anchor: 27.6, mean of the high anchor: 28.2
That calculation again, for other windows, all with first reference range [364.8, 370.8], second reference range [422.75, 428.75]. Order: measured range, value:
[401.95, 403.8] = 0.19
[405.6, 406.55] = 0.11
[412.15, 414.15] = 0.15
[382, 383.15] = 0.01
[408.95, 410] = 0.10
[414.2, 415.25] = 0.15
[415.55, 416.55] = 0.13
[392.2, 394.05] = -0.04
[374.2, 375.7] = -0.04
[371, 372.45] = -0.03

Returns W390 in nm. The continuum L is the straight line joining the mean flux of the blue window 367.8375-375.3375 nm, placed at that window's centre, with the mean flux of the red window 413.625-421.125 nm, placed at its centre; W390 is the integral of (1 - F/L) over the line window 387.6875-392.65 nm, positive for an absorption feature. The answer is -0.489 nm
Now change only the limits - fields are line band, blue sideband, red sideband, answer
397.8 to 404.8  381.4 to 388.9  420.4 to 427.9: 0.476 nm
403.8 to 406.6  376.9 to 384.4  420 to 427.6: 0.176 nm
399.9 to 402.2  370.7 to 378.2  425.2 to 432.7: 0.405 nm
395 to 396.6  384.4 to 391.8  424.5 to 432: 0.029 nm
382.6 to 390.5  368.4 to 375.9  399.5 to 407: -0.488 nm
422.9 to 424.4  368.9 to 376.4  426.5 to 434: 0.290 nm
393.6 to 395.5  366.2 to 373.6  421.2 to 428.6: -0.107 nm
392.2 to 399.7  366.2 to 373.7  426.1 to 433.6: 0.369 nm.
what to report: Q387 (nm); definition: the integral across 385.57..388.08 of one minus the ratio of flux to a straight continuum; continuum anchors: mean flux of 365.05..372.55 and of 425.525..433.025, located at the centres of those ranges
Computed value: 0.17 nm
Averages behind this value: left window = 27.9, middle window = 26.6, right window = 30.3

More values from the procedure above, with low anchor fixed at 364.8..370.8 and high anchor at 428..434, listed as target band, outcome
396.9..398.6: 0.16 nm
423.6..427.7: 0.76 nm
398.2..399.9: 0.16 nm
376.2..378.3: 0.06 nm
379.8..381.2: 0.04 nm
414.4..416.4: 0.49 nm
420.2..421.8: 0.36 nm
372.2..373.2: 0.06 nm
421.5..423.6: 0.45 nm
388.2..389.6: 0.05 nm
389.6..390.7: 0.04 nm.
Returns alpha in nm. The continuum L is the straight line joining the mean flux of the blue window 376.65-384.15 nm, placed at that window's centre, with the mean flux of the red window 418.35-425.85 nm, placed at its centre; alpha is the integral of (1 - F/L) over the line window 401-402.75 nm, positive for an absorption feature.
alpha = 0.39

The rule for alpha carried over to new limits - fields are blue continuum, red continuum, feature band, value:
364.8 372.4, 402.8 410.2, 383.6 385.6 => -0.14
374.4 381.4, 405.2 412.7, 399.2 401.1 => -0.19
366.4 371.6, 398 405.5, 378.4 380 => -0.02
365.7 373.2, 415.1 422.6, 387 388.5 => -0.07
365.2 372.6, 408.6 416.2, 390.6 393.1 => -0.34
